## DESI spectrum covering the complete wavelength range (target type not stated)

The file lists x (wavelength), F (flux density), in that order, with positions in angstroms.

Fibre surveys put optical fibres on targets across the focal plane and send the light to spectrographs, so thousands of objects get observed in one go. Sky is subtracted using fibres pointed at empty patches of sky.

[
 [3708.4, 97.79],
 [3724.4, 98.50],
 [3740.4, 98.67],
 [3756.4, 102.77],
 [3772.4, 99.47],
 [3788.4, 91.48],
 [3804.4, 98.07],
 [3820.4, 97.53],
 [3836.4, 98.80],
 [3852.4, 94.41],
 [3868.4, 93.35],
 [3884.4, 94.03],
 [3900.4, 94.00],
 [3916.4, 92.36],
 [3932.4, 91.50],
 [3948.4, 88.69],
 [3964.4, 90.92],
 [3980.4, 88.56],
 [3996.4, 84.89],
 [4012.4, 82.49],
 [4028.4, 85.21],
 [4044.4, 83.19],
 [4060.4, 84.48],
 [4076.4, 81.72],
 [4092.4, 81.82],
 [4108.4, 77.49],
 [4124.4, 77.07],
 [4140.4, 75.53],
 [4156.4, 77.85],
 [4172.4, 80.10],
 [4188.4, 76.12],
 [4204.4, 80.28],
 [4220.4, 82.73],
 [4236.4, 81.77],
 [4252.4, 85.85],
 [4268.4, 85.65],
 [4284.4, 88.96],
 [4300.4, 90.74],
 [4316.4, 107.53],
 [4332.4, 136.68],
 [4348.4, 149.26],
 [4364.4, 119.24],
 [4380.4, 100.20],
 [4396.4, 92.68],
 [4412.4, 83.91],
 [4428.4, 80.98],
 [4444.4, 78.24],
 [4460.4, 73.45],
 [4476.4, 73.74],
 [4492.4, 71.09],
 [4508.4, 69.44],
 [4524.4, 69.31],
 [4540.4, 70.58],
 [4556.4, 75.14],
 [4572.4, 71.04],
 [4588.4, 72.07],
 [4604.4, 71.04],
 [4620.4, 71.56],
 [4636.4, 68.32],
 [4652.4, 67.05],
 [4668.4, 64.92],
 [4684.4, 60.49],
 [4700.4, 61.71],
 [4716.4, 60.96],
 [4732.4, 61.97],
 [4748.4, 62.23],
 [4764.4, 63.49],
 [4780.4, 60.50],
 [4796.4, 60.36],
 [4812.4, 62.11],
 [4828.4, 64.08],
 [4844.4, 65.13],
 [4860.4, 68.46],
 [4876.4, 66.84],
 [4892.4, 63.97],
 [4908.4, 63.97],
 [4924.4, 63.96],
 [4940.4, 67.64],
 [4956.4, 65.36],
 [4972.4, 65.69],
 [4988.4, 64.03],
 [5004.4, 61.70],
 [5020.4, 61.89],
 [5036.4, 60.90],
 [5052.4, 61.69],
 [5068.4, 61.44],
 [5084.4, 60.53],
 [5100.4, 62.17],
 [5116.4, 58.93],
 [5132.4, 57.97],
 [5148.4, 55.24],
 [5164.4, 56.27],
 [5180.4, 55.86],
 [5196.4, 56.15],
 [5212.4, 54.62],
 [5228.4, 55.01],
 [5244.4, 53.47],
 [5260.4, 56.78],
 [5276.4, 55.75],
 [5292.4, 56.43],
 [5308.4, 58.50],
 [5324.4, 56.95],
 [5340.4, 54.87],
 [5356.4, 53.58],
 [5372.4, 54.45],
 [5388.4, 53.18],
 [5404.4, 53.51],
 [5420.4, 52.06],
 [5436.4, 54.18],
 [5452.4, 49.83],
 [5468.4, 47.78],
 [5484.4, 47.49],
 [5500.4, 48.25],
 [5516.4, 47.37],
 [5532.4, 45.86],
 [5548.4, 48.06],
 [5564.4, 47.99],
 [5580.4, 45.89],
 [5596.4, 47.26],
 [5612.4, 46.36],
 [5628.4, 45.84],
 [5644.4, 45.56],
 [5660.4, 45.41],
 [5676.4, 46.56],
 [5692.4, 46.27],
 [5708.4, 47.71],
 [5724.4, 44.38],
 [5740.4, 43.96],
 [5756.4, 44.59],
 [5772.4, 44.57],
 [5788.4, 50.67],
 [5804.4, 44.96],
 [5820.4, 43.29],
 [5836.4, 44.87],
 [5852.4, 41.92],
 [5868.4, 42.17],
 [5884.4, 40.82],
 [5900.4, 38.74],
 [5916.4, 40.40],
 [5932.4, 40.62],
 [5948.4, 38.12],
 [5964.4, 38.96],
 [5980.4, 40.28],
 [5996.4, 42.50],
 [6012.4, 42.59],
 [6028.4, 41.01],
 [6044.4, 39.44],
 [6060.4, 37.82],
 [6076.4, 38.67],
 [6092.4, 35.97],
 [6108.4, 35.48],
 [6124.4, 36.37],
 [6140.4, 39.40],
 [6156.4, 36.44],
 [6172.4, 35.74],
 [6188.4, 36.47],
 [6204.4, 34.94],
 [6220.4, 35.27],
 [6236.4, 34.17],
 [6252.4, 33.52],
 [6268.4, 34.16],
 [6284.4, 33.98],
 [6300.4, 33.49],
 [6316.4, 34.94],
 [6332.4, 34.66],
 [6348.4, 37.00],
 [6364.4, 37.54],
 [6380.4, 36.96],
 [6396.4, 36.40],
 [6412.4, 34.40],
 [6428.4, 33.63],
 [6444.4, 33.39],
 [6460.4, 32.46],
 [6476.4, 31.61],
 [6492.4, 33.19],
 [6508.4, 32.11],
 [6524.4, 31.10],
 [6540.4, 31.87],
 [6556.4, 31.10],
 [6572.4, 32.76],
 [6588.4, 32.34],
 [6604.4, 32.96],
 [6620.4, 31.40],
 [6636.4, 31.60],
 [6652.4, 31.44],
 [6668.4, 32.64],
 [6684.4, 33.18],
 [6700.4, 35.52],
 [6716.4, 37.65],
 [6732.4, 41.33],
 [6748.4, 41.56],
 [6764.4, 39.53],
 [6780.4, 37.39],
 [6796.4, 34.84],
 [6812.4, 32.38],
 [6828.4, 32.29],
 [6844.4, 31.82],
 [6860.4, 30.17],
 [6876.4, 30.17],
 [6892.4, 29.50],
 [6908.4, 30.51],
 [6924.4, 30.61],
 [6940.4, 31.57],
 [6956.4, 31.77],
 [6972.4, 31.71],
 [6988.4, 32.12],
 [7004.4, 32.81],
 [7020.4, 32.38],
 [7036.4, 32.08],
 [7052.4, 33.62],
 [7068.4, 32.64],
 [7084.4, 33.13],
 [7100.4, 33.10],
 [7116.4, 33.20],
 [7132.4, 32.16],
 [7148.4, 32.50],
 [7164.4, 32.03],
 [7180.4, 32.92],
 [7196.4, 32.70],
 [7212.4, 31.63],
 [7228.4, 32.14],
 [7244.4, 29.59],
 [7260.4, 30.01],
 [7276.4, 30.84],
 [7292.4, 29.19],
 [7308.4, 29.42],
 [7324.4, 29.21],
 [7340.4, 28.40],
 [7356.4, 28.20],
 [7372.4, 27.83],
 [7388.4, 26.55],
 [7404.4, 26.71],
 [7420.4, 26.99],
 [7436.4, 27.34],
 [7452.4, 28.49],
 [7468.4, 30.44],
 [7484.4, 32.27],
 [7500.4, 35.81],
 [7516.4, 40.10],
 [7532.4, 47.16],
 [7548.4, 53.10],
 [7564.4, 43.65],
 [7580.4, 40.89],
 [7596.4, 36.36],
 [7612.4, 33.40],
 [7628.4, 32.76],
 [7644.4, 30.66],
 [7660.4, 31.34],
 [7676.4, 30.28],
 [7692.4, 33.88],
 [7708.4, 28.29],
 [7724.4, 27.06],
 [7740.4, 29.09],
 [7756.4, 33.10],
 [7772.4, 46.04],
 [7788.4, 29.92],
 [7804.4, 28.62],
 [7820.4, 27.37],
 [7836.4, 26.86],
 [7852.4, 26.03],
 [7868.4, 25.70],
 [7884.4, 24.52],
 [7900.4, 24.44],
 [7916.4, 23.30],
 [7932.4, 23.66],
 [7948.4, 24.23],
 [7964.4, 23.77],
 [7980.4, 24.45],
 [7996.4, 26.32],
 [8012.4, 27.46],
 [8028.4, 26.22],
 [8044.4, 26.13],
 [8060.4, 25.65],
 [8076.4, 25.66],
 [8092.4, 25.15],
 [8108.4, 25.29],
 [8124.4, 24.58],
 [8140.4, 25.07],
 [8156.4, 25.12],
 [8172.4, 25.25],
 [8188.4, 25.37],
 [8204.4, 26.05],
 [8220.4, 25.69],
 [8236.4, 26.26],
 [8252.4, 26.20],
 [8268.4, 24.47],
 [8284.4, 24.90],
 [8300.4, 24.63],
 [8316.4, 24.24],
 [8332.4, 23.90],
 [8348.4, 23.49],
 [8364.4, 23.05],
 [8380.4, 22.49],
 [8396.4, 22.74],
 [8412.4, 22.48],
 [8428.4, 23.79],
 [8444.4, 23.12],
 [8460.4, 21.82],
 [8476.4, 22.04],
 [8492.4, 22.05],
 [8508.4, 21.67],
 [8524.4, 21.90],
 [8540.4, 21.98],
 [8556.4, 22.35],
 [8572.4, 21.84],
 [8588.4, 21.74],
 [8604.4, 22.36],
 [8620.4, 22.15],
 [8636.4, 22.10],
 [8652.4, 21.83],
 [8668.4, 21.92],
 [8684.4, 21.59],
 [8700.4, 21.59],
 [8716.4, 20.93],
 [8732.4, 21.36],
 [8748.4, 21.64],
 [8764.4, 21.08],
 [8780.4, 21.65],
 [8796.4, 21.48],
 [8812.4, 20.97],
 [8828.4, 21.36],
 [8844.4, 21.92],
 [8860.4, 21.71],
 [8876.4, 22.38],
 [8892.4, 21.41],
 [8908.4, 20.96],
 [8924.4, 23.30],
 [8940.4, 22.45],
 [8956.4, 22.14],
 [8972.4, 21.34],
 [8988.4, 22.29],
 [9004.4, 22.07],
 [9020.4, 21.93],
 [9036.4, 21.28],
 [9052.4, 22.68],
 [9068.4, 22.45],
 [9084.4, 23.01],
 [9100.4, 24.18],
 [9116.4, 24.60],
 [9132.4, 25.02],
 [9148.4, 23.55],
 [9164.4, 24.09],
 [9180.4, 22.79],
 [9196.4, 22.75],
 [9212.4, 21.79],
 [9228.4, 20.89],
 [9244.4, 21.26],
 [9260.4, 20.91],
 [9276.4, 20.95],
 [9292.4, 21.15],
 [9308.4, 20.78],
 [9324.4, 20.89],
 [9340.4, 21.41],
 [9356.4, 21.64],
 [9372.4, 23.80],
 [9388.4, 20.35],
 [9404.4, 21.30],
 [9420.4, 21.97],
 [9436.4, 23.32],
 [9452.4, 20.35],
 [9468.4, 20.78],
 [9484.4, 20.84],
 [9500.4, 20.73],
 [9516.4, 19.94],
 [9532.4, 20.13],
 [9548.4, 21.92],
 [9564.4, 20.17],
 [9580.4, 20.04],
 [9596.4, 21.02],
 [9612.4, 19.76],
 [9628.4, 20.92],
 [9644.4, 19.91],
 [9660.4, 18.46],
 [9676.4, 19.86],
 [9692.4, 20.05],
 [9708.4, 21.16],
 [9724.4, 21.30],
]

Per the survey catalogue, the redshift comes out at 0.552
